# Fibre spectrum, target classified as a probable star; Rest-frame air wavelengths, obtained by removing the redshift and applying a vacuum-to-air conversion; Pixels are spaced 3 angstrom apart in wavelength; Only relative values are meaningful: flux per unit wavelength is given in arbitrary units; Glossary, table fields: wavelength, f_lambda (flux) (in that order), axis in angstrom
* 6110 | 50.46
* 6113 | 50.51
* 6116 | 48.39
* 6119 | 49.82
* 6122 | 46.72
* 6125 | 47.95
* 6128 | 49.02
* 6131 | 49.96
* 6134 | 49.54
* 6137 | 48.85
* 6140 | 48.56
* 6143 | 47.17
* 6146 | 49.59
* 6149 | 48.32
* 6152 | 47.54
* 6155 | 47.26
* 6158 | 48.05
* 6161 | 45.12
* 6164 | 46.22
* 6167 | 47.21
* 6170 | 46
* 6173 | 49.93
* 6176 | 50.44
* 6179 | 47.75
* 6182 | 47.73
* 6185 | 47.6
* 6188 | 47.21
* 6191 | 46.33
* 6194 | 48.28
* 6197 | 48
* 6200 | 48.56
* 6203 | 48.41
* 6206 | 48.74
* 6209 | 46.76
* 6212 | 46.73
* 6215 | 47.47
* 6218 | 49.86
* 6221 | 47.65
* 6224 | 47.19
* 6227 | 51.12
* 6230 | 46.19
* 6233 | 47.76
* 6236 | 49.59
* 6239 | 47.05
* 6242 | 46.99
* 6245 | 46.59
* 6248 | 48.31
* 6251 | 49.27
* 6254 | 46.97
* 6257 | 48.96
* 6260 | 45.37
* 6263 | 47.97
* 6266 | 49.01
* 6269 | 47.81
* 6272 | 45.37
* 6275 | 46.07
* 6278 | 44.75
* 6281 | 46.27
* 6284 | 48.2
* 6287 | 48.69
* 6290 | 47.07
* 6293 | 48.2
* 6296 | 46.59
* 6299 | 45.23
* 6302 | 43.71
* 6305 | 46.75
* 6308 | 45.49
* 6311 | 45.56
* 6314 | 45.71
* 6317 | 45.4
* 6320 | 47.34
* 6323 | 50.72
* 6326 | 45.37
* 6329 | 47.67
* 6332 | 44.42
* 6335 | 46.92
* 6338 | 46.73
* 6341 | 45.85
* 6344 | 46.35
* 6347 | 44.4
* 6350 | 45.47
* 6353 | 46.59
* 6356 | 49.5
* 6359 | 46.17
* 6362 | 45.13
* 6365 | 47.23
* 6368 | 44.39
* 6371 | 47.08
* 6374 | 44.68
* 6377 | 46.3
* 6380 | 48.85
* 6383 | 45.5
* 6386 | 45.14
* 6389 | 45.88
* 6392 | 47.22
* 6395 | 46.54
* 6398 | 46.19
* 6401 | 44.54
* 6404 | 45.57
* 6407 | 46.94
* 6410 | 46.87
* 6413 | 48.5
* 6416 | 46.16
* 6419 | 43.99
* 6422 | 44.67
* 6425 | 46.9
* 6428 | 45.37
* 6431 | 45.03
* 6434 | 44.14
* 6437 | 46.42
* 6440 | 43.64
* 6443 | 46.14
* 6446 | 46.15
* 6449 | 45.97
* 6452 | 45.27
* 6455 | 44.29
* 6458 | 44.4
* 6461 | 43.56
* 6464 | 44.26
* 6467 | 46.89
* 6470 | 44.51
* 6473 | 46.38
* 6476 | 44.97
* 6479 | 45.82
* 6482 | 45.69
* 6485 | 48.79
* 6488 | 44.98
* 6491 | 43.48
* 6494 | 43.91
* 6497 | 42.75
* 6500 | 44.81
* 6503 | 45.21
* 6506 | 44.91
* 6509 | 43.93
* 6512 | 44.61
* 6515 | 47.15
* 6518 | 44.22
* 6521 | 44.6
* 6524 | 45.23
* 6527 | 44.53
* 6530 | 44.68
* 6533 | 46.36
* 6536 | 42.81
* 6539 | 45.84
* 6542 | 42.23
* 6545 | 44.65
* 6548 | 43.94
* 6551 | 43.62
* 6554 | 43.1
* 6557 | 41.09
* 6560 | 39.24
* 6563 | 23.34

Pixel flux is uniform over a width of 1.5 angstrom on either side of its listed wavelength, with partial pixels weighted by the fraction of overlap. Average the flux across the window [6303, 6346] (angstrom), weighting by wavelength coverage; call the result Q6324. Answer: 46.4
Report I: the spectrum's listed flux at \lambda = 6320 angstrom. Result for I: 47.34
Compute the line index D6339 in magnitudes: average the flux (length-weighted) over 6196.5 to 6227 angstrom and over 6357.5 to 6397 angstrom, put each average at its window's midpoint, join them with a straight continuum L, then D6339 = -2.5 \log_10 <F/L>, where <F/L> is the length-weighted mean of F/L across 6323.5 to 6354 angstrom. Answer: 0.01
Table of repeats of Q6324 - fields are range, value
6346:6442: 46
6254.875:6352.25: 46.5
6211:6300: 47.5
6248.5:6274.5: 47.6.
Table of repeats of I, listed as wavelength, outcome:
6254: 46.97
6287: 48.69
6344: 46.35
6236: 49.59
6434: 44.14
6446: 46.15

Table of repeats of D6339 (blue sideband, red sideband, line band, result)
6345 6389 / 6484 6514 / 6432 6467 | 0.01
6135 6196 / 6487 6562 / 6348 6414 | -0.02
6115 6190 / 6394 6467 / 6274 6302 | 0.00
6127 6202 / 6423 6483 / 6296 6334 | 0.01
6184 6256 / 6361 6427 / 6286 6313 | 0.02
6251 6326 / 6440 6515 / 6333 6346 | 0.00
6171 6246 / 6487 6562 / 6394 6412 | -0.02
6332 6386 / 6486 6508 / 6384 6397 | -0.01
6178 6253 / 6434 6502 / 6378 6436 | -0.01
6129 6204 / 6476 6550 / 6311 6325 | -0.01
